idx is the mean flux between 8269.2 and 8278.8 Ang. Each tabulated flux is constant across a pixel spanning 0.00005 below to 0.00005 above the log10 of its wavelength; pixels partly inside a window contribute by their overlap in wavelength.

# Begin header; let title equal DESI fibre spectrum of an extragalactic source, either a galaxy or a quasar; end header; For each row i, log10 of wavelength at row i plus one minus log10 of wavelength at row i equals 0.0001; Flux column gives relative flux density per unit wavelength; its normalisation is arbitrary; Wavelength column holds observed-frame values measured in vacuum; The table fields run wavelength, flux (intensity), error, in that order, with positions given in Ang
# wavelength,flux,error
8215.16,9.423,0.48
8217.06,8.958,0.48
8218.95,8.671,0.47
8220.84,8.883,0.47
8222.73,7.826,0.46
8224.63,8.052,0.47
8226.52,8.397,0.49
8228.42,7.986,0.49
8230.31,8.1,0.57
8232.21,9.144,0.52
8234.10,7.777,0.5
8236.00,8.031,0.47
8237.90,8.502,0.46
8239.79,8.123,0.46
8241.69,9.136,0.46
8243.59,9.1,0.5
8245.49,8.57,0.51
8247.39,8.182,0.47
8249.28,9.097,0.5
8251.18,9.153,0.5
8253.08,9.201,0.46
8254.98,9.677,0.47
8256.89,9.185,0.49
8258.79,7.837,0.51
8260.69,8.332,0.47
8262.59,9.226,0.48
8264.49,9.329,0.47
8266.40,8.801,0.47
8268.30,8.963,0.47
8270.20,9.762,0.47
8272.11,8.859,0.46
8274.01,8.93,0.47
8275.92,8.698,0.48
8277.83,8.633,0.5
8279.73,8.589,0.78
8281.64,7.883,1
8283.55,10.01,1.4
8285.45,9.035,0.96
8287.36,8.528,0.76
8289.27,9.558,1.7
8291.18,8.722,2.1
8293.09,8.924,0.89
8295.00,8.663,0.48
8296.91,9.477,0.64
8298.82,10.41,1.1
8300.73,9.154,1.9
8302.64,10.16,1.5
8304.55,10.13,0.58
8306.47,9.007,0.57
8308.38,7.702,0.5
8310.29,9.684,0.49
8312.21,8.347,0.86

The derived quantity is 8.98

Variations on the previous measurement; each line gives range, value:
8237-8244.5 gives 8.72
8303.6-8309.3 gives 8.95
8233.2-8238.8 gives 8.09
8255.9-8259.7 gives 8.51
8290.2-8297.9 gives 8.95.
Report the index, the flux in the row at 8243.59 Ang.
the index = 9.1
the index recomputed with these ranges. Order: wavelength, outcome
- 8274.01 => 8.93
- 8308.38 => 7.702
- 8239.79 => 8.123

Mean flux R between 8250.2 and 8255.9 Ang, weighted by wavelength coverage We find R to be 9.34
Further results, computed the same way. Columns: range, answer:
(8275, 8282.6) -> 8.45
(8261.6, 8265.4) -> 9.28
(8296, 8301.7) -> 9.69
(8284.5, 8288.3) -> 8.79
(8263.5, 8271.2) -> 9.21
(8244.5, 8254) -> 8.85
